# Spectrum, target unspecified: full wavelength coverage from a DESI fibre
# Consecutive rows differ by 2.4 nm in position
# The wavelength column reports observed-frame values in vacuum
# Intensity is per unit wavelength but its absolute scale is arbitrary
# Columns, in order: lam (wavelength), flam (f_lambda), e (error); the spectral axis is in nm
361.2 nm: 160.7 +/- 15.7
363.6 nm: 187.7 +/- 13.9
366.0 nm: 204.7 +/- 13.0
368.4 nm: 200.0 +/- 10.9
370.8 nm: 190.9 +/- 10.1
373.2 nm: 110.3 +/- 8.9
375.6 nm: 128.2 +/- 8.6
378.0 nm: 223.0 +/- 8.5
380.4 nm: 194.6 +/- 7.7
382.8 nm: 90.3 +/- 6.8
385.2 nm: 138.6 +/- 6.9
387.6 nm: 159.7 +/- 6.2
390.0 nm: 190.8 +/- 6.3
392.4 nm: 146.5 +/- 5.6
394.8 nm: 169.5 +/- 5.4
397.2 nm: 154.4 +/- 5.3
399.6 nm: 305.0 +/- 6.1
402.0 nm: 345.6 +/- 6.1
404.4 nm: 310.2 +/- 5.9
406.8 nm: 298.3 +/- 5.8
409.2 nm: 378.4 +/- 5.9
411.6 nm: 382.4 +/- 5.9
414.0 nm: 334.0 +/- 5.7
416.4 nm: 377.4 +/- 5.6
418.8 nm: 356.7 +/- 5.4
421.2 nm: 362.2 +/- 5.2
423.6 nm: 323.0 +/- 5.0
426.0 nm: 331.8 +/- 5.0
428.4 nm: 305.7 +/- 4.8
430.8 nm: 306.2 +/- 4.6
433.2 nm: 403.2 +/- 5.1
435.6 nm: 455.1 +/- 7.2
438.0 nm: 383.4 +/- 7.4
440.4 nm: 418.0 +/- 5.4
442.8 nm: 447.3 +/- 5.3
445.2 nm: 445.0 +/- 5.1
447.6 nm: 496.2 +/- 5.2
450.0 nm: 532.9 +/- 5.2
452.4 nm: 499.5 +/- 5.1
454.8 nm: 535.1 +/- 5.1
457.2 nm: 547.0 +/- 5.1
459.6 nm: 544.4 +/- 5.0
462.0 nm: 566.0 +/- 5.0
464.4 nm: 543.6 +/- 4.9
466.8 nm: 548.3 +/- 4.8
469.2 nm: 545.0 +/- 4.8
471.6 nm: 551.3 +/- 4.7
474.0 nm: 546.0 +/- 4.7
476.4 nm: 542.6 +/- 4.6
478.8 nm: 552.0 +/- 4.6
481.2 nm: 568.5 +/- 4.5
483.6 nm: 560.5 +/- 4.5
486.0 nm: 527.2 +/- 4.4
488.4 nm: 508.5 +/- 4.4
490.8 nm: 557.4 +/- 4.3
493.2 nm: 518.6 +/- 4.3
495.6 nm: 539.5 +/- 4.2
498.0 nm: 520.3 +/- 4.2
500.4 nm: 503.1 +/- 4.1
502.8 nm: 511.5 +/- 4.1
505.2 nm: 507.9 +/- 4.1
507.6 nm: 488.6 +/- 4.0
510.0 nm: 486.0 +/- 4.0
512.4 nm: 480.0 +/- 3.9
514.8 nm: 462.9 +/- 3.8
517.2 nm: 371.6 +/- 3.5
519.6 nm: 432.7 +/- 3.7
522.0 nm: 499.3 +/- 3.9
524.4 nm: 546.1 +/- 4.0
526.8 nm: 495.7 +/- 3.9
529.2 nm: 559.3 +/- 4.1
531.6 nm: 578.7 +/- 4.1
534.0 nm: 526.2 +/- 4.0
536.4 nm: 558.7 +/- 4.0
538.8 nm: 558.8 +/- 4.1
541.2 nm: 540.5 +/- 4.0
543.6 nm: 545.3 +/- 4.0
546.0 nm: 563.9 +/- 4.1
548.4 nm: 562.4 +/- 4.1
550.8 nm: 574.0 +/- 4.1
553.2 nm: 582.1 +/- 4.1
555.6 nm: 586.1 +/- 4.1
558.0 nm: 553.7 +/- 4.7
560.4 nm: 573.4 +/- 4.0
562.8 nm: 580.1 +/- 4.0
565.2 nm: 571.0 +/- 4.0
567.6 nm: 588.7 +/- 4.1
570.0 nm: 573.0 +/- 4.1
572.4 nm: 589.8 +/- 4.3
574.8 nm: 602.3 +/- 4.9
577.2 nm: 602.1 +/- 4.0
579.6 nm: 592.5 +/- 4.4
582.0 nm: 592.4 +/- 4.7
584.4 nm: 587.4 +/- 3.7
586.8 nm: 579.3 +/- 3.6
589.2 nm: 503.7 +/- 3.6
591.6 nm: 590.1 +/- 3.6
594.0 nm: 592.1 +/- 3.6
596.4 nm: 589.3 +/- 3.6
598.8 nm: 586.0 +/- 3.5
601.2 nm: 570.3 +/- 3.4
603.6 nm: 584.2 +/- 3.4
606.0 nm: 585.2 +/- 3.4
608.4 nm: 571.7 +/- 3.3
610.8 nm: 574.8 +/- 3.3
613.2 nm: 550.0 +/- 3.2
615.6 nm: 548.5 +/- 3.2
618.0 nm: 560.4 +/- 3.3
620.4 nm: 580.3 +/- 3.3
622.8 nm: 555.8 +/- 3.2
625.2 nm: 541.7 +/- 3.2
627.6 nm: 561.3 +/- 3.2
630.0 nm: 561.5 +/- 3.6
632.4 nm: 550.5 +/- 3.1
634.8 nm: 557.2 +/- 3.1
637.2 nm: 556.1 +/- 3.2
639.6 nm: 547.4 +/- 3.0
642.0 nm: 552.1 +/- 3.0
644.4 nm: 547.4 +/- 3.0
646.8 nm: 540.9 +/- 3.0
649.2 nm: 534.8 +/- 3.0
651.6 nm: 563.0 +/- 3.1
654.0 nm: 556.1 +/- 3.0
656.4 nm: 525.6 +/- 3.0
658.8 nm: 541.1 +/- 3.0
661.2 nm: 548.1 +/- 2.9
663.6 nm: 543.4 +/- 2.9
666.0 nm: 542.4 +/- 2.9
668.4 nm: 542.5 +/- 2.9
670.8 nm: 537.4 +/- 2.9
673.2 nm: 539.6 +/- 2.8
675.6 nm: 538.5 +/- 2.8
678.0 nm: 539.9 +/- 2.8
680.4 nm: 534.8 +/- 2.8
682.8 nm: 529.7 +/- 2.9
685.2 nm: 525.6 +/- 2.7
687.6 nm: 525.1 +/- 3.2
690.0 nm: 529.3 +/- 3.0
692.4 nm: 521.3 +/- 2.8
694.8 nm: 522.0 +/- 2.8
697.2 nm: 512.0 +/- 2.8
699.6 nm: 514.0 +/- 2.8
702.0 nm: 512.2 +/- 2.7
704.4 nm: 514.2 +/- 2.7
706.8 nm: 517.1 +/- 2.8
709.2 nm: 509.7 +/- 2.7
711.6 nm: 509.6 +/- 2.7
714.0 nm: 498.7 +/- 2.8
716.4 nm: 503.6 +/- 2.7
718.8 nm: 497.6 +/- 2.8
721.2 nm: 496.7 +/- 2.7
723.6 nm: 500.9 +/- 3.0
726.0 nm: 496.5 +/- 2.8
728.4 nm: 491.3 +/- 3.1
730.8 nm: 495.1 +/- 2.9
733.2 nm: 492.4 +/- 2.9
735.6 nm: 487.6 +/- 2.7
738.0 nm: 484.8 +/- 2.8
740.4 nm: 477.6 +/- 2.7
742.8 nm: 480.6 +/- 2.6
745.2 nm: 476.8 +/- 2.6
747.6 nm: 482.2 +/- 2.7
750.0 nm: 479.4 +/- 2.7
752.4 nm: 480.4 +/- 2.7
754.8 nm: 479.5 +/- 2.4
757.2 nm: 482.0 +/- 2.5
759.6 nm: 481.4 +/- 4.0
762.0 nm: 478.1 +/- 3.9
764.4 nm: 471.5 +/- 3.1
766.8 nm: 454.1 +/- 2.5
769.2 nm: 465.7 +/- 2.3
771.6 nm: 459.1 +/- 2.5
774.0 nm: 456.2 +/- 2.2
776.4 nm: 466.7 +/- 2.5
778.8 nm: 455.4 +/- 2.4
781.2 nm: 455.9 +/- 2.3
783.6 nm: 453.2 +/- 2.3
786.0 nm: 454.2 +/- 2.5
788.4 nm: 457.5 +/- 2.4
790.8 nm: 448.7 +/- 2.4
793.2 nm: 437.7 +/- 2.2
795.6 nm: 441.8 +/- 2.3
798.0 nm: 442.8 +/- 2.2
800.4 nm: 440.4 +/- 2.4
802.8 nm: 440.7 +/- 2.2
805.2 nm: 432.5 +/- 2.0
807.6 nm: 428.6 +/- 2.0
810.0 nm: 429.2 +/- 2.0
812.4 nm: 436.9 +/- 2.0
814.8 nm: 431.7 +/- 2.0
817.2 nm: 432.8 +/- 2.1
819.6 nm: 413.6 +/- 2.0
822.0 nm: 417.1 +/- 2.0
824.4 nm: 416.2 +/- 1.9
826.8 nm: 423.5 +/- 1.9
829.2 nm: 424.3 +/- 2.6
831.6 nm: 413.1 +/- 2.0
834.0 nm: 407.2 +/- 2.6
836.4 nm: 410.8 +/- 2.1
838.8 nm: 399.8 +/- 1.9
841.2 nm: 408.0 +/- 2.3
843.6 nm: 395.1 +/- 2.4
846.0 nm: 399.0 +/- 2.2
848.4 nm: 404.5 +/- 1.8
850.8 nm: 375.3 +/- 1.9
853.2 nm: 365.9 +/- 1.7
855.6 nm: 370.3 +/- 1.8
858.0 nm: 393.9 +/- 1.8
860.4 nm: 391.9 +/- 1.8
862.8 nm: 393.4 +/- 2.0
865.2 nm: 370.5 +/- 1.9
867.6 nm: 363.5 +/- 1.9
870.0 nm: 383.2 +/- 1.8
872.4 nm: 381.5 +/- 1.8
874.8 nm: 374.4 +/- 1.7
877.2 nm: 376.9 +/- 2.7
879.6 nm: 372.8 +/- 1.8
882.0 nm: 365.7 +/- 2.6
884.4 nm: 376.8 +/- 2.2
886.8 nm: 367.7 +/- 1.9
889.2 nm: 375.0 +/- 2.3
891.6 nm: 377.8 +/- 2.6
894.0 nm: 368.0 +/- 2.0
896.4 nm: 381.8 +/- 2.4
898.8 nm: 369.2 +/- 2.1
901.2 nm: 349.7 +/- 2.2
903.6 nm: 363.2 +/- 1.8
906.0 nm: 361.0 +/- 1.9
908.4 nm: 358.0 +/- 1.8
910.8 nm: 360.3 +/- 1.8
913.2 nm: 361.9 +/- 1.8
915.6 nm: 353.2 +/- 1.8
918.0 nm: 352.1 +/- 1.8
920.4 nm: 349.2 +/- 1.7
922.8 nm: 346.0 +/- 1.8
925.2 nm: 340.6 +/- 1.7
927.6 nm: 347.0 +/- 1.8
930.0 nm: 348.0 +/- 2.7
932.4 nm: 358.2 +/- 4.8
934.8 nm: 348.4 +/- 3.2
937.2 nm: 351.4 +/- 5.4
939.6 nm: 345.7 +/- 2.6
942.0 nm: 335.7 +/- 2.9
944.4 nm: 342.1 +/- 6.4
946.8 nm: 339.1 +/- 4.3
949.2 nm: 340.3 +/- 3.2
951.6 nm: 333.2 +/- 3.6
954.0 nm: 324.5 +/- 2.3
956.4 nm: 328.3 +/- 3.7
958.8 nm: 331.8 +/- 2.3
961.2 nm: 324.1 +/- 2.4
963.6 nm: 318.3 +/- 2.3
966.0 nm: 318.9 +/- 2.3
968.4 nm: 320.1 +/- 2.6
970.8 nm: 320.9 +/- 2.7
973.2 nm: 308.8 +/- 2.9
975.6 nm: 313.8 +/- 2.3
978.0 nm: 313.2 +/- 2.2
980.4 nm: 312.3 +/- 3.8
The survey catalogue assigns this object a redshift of 0.000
